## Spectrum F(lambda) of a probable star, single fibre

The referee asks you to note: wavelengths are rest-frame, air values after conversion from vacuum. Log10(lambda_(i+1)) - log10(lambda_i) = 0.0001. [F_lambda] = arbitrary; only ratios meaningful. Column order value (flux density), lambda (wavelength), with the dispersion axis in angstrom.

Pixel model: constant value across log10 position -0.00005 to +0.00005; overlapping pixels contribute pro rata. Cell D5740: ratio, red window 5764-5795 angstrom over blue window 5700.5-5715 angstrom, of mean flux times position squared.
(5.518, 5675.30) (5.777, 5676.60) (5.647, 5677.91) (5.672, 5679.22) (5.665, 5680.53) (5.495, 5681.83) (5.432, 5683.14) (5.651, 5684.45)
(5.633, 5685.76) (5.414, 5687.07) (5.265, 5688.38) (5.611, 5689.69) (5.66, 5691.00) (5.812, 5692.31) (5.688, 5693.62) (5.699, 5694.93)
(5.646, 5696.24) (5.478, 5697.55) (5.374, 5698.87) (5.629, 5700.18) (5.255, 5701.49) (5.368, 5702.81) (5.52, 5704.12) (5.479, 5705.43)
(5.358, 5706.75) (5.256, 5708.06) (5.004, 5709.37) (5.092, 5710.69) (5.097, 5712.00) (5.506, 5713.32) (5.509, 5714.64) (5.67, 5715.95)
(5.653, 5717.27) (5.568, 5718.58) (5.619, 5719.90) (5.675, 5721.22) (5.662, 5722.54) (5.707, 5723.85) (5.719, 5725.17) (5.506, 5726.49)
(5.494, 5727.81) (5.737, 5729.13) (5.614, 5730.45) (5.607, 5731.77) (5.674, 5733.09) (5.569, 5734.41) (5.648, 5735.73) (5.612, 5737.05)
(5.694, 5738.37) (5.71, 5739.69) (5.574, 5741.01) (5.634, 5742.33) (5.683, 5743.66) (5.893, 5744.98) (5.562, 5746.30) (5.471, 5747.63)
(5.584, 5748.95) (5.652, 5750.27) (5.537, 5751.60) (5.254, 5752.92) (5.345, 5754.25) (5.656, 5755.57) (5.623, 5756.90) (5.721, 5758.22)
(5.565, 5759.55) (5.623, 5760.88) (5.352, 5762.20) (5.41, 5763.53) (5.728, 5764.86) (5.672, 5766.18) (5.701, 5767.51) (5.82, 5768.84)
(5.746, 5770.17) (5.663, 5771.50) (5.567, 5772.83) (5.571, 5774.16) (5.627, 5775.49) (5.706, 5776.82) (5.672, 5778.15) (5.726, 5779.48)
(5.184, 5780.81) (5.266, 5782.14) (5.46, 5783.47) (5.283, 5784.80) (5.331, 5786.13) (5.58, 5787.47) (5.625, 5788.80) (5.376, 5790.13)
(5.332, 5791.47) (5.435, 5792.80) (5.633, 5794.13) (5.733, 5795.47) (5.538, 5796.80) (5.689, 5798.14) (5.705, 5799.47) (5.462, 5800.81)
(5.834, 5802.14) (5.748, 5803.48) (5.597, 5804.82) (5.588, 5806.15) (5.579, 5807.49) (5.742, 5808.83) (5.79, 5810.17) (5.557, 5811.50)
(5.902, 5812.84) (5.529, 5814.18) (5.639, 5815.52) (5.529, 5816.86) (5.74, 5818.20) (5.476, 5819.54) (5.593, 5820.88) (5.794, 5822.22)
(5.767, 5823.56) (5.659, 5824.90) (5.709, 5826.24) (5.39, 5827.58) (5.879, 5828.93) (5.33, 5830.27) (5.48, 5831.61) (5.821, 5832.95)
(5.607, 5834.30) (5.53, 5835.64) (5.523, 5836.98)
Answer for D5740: 1.1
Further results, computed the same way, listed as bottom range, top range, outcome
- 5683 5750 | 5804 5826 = 1.05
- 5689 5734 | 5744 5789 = 1.03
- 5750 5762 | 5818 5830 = 1.04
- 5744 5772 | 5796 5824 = 1.03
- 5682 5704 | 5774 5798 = 1.03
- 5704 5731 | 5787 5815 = 1.05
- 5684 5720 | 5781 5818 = 1.05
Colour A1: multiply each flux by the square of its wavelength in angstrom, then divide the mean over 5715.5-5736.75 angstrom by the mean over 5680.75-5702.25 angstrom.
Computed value 1.03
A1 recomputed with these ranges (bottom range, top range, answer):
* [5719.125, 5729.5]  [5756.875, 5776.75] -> 1.01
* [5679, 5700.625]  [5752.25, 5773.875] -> 1.03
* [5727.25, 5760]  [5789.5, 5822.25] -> 1.02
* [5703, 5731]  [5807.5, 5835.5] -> 1.06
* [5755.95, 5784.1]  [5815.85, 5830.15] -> 1.03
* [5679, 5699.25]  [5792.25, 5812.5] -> 1.05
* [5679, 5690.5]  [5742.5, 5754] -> 1.03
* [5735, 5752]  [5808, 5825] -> 1.03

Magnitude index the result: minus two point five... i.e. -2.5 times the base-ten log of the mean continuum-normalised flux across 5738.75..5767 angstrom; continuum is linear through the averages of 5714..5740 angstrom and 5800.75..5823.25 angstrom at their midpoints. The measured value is 0.01 mag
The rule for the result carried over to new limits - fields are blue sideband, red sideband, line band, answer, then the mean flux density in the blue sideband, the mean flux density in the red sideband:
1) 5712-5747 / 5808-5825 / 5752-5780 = 0.007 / 5.62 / 5.67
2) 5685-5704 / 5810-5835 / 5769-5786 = 0.012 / 5.54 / 5.64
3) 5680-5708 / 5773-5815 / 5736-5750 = -0.019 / 5.52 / 5.57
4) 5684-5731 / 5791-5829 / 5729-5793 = 0.001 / 5.52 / 5.64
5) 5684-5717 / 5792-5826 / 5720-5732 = -0.024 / 5.47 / 5.65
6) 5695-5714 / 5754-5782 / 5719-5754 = -0.025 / 5.37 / 5.6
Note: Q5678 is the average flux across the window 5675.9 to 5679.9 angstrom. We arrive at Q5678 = 5.7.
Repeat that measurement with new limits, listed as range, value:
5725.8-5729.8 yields 5.57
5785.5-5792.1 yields 5.44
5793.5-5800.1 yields 5.66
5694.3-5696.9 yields 5.68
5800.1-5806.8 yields 5.65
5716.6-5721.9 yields 5.62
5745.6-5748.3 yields 5.52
